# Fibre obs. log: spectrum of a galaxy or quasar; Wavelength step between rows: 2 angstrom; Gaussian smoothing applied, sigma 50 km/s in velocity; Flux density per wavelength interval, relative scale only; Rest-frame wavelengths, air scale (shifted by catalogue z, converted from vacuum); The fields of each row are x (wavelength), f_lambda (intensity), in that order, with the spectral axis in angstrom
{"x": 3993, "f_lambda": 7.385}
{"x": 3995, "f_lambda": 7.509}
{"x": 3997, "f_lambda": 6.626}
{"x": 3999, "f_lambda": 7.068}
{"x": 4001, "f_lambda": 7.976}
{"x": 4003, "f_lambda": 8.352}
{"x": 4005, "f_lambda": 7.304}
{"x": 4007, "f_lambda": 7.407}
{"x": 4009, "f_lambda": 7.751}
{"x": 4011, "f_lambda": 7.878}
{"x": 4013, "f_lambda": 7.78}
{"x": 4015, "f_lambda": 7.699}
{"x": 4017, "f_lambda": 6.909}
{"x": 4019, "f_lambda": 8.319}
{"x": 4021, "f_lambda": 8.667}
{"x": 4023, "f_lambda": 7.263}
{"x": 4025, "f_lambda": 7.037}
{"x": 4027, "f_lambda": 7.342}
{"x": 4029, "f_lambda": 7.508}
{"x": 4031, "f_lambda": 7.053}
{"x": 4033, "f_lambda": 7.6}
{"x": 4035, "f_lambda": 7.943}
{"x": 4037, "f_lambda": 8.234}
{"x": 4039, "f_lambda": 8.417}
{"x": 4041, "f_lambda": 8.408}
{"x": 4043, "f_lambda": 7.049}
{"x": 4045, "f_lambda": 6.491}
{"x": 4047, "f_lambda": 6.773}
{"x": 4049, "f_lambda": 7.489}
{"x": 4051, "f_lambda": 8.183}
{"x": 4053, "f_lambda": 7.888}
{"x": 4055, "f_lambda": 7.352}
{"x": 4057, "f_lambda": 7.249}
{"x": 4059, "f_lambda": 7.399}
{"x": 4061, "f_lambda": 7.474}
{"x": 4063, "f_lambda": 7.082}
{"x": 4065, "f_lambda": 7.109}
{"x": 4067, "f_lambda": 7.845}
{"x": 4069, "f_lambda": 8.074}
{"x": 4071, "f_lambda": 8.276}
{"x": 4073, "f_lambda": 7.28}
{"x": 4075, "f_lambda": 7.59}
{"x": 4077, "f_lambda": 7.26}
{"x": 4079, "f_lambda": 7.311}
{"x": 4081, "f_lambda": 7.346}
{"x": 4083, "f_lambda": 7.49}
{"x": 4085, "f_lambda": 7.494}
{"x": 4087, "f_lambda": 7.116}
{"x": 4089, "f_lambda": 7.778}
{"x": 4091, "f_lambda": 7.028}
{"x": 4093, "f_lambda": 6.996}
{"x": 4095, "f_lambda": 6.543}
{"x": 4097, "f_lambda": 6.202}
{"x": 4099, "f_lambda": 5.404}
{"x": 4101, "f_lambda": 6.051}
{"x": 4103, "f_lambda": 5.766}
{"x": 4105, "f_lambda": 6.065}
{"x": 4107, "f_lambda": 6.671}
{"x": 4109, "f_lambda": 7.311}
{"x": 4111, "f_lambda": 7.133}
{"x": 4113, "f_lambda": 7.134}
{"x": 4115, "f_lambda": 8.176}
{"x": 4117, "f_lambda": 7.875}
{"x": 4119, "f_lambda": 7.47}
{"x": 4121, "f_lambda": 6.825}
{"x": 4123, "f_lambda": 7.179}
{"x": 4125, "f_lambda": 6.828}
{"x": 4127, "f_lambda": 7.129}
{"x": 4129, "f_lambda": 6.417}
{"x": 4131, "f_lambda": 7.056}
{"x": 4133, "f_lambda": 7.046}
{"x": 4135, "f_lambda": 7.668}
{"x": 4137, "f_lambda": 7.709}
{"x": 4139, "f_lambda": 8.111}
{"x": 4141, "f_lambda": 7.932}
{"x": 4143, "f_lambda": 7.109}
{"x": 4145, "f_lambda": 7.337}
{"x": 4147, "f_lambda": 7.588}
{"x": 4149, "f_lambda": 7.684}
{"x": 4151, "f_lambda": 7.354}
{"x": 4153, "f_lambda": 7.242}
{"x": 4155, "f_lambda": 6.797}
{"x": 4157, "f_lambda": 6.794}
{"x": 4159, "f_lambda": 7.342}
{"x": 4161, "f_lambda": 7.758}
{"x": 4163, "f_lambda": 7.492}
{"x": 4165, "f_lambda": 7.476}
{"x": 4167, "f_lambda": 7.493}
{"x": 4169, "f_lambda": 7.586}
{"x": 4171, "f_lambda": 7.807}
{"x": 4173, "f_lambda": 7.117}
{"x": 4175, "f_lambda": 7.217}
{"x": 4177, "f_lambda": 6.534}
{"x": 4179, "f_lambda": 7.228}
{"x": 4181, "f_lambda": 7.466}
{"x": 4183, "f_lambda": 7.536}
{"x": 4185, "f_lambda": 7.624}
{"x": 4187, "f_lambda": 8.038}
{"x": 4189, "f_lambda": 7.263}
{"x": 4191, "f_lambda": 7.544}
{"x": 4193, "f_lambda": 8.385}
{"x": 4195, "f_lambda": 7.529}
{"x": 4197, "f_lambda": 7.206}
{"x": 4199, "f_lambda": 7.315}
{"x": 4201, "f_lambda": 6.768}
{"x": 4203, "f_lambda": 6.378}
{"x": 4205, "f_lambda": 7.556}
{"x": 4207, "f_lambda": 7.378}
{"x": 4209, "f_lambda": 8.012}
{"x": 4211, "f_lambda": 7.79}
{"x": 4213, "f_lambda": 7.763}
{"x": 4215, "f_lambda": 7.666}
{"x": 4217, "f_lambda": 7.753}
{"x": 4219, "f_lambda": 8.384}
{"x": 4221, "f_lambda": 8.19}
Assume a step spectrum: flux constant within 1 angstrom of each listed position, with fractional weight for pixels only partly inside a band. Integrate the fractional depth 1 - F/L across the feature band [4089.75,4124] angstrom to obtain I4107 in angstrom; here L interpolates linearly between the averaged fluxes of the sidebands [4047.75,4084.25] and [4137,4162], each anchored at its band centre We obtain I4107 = 3.0 angstrom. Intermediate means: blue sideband 7.53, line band 6.82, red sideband 7.43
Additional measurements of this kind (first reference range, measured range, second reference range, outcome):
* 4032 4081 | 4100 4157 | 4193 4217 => 2.7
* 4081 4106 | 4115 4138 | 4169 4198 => -0.9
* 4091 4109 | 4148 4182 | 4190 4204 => -1.7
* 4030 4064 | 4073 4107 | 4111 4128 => 2.6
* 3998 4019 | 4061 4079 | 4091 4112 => -1.8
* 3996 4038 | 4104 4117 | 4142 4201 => 0.6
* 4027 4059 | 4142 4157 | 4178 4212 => 0.5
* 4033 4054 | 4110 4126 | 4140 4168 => 0.3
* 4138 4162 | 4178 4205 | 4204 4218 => 0.7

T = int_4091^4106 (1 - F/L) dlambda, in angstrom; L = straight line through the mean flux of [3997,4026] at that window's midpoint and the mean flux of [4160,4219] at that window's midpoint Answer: 2.69 angstrom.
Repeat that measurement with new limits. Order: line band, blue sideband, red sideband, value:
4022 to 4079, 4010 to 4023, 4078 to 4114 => -1.0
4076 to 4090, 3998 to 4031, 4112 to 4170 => 0.2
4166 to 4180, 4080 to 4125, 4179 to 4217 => 0.2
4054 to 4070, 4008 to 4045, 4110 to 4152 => 0.3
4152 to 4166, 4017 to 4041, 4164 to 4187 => 0.3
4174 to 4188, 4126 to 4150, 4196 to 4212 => -0.1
